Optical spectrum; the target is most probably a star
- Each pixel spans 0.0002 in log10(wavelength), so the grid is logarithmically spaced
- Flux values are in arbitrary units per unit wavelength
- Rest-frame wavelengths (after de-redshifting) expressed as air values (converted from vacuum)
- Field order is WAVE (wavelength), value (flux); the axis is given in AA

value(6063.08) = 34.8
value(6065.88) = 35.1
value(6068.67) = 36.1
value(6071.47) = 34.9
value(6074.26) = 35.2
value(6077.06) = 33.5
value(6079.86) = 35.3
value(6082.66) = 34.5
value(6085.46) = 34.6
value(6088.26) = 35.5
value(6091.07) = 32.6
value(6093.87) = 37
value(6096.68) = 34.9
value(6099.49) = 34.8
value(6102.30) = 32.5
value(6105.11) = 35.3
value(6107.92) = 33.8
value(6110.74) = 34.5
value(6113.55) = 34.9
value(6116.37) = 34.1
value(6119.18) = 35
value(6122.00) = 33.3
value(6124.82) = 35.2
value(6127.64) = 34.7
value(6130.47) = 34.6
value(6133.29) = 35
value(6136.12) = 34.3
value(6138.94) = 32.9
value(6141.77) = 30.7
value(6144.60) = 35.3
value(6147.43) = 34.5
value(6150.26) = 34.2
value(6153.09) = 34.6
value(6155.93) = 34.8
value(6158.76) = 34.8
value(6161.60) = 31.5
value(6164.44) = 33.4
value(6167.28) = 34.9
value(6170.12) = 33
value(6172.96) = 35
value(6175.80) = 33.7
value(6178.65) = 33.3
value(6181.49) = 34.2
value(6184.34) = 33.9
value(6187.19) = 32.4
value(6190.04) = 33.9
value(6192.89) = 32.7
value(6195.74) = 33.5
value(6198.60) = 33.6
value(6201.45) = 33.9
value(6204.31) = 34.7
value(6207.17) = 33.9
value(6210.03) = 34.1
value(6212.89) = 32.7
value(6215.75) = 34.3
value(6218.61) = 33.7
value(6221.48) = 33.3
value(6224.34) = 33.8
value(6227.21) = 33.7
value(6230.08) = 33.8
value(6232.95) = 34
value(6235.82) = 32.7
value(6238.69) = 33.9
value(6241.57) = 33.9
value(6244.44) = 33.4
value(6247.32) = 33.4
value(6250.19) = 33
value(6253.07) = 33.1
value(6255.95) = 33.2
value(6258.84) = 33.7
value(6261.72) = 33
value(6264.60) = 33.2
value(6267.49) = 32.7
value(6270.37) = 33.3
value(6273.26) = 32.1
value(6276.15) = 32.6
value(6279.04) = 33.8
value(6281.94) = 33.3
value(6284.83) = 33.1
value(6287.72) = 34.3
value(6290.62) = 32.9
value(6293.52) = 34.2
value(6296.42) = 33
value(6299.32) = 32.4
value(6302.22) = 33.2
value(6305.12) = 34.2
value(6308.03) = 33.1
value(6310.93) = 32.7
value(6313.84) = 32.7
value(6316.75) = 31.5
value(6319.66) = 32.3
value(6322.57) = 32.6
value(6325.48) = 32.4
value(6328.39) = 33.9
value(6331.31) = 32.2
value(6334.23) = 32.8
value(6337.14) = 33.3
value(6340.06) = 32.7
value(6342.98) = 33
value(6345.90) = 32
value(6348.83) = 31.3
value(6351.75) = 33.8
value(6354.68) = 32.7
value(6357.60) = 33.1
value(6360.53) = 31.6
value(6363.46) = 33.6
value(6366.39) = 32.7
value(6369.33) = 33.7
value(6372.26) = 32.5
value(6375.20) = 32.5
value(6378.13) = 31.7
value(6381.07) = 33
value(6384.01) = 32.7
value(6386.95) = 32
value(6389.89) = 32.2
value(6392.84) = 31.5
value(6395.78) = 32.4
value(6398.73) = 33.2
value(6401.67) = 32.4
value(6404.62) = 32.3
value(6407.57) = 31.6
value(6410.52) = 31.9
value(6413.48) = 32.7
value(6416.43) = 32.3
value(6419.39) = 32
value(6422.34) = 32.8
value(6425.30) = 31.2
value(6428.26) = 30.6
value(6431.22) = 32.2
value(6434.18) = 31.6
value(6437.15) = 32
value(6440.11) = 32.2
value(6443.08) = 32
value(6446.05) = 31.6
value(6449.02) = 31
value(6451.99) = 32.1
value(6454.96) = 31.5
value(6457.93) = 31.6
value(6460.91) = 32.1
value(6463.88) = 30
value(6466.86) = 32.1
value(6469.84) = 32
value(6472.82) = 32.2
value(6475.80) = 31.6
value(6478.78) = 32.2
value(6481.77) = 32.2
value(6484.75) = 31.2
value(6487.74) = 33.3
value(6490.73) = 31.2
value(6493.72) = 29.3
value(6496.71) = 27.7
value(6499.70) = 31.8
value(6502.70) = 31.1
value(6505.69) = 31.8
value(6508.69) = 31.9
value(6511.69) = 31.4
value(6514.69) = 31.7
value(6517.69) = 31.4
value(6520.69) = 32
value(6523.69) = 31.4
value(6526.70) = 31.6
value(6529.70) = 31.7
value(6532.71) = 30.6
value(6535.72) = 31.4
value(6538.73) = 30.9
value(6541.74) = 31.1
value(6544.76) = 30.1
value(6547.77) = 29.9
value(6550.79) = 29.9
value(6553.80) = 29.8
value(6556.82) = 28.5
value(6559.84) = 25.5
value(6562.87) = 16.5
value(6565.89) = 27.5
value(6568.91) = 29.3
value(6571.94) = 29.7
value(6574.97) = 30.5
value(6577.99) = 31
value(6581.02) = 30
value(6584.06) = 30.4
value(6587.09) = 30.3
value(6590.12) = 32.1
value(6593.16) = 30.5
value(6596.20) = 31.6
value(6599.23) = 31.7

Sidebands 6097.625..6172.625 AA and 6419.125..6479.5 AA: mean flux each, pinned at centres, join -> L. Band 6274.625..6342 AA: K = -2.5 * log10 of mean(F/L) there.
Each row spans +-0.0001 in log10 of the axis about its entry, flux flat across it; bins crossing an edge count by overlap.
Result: -0.007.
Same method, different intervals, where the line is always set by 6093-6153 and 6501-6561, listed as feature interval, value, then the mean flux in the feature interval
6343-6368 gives -0.01 mag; 32.6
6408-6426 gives -0.01 mag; 32.2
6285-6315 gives -0.02 mag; 33.3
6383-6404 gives -0.01 mag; 32.3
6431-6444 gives -0.01 mag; 32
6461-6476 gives -0.01 mag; 31.6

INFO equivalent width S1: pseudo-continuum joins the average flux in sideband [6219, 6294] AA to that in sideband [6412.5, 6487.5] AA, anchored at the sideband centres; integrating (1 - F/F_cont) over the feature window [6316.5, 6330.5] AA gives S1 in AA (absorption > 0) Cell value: 0.1 AA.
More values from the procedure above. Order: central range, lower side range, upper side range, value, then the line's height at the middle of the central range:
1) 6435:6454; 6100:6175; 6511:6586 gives -0.6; 30.8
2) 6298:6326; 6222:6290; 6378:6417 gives 0.2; 32.9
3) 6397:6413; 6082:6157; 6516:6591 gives -0.5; 31.3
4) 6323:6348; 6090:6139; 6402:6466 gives -0.1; 32.6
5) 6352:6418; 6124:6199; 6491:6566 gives -2.2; 31.5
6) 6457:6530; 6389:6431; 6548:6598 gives -2.3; 30.5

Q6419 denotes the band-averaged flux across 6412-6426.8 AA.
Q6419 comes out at 32.2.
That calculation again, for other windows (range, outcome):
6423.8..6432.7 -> 31.3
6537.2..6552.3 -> 30.4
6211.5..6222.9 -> 33.5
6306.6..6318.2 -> 32.5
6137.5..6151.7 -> 33.5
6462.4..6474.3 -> 31.6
